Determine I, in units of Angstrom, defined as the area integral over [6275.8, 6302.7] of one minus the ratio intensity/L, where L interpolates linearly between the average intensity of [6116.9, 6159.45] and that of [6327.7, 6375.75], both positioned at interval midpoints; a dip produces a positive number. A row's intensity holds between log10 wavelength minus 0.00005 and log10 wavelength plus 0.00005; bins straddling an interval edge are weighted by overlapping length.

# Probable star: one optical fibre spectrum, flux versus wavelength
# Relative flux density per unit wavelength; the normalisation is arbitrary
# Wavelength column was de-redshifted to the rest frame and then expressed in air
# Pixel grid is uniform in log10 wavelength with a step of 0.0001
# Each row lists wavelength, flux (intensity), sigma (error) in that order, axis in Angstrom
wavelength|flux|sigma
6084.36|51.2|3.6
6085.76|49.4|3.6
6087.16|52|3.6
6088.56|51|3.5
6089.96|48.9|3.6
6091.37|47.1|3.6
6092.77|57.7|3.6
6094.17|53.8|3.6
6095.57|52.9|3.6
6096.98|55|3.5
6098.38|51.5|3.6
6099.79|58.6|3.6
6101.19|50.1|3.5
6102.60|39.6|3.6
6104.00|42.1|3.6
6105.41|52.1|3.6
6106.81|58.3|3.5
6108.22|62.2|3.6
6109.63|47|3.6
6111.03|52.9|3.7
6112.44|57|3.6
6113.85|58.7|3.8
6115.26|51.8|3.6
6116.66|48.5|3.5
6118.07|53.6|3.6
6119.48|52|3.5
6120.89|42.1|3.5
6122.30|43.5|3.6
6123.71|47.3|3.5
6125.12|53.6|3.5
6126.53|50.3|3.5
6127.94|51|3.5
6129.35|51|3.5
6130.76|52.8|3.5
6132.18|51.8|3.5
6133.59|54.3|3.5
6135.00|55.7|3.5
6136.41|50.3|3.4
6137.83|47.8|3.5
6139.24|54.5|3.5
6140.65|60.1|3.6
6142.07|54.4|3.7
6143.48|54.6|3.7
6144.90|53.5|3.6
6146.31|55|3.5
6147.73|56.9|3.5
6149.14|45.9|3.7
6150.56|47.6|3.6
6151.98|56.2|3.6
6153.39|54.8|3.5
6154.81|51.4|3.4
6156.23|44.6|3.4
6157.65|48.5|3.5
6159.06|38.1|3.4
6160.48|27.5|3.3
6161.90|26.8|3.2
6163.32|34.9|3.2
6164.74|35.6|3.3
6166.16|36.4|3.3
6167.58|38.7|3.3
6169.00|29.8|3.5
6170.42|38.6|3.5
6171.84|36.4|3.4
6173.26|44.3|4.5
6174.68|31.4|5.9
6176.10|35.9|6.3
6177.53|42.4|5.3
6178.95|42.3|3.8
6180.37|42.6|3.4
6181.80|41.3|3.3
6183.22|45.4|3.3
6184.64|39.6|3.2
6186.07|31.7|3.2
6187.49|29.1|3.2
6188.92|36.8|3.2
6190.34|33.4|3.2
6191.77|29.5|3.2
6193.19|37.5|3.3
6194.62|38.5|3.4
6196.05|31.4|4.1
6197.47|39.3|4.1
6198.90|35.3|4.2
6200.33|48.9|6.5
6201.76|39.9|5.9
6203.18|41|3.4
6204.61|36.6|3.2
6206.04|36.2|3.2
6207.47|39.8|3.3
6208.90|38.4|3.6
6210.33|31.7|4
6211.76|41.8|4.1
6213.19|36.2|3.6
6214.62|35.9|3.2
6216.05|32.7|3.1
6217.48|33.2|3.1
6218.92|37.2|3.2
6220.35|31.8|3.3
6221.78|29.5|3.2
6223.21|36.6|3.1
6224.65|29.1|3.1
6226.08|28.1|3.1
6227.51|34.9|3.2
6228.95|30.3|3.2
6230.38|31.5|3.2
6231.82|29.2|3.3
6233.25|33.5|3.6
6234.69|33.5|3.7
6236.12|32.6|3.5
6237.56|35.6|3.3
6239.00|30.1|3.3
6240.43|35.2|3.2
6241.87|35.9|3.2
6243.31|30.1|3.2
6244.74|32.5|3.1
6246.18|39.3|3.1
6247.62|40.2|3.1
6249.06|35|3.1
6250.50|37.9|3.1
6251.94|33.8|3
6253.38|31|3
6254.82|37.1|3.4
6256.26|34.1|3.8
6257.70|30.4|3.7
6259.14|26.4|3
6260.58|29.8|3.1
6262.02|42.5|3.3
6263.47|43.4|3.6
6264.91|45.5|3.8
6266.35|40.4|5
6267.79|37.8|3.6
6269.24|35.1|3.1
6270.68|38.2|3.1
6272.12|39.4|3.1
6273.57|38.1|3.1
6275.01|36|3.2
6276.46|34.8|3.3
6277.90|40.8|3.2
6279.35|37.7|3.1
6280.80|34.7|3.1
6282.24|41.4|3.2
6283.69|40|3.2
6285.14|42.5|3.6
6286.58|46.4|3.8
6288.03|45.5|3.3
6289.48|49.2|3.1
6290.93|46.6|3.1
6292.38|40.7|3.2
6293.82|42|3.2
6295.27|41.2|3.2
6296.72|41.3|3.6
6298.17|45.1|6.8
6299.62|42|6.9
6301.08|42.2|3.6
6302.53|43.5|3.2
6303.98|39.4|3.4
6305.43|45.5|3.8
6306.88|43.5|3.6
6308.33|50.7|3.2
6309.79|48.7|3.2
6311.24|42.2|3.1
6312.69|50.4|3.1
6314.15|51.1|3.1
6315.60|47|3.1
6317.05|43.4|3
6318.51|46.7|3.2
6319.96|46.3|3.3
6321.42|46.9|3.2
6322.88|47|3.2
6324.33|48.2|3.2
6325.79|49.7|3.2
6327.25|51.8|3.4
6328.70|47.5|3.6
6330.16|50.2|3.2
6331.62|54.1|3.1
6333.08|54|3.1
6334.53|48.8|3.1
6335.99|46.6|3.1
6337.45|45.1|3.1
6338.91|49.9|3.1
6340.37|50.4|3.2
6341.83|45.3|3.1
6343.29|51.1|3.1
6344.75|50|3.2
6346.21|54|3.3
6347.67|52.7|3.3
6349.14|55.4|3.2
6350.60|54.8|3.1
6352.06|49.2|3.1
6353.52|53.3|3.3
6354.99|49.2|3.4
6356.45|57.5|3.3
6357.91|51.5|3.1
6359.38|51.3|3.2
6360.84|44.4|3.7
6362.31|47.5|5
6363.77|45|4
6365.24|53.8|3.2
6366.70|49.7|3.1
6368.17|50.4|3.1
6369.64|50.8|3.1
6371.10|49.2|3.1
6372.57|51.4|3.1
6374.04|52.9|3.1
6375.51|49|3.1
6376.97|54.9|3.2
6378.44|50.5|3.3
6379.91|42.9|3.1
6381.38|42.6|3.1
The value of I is 4.63 Angstrom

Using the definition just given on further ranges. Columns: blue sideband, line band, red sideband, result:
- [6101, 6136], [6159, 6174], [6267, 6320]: 4.23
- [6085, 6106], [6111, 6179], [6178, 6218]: -3.78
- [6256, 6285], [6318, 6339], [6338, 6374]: -1.07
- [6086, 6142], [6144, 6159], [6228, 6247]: -1.54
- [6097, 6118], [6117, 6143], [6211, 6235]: -1.57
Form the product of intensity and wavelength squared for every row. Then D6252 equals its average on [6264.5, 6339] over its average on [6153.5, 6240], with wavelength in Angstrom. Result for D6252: 1.3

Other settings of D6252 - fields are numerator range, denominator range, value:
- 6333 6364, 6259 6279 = 1.36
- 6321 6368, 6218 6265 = 1.53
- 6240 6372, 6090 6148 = 0.90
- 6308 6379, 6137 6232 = 1.33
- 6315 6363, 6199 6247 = 1.48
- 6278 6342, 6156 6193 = 1.29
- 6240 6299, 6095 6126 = 0.79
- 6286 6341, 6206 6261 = 1.42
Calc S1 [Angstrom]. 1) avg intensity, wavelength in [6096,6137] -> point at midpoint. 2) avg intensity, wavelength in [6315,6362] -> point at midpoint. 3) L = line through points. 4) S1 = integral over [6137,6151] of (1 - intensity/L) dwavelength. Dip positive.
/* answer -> -0.48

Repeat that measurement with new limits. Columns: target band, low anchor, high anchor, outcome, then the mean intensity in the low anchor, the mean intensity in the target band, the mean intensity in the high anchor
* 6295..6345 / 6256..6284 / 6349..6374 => -2.66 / 37.3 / 47.1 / 50.8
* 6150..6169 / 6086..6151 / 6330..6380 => 3.88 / 51.9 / 41.1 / 50.6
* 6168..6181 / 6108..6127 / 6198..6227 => 1.19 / 51.2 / 38.2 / 36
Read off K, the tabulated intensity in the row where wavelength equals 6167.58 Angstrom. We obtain 38.7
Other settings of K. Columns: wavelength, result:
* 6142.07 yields 54.4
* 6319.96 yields 46.3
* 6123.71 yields 47.3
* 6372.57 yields 51.4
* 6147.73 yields 56.9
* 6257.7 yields 30.4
